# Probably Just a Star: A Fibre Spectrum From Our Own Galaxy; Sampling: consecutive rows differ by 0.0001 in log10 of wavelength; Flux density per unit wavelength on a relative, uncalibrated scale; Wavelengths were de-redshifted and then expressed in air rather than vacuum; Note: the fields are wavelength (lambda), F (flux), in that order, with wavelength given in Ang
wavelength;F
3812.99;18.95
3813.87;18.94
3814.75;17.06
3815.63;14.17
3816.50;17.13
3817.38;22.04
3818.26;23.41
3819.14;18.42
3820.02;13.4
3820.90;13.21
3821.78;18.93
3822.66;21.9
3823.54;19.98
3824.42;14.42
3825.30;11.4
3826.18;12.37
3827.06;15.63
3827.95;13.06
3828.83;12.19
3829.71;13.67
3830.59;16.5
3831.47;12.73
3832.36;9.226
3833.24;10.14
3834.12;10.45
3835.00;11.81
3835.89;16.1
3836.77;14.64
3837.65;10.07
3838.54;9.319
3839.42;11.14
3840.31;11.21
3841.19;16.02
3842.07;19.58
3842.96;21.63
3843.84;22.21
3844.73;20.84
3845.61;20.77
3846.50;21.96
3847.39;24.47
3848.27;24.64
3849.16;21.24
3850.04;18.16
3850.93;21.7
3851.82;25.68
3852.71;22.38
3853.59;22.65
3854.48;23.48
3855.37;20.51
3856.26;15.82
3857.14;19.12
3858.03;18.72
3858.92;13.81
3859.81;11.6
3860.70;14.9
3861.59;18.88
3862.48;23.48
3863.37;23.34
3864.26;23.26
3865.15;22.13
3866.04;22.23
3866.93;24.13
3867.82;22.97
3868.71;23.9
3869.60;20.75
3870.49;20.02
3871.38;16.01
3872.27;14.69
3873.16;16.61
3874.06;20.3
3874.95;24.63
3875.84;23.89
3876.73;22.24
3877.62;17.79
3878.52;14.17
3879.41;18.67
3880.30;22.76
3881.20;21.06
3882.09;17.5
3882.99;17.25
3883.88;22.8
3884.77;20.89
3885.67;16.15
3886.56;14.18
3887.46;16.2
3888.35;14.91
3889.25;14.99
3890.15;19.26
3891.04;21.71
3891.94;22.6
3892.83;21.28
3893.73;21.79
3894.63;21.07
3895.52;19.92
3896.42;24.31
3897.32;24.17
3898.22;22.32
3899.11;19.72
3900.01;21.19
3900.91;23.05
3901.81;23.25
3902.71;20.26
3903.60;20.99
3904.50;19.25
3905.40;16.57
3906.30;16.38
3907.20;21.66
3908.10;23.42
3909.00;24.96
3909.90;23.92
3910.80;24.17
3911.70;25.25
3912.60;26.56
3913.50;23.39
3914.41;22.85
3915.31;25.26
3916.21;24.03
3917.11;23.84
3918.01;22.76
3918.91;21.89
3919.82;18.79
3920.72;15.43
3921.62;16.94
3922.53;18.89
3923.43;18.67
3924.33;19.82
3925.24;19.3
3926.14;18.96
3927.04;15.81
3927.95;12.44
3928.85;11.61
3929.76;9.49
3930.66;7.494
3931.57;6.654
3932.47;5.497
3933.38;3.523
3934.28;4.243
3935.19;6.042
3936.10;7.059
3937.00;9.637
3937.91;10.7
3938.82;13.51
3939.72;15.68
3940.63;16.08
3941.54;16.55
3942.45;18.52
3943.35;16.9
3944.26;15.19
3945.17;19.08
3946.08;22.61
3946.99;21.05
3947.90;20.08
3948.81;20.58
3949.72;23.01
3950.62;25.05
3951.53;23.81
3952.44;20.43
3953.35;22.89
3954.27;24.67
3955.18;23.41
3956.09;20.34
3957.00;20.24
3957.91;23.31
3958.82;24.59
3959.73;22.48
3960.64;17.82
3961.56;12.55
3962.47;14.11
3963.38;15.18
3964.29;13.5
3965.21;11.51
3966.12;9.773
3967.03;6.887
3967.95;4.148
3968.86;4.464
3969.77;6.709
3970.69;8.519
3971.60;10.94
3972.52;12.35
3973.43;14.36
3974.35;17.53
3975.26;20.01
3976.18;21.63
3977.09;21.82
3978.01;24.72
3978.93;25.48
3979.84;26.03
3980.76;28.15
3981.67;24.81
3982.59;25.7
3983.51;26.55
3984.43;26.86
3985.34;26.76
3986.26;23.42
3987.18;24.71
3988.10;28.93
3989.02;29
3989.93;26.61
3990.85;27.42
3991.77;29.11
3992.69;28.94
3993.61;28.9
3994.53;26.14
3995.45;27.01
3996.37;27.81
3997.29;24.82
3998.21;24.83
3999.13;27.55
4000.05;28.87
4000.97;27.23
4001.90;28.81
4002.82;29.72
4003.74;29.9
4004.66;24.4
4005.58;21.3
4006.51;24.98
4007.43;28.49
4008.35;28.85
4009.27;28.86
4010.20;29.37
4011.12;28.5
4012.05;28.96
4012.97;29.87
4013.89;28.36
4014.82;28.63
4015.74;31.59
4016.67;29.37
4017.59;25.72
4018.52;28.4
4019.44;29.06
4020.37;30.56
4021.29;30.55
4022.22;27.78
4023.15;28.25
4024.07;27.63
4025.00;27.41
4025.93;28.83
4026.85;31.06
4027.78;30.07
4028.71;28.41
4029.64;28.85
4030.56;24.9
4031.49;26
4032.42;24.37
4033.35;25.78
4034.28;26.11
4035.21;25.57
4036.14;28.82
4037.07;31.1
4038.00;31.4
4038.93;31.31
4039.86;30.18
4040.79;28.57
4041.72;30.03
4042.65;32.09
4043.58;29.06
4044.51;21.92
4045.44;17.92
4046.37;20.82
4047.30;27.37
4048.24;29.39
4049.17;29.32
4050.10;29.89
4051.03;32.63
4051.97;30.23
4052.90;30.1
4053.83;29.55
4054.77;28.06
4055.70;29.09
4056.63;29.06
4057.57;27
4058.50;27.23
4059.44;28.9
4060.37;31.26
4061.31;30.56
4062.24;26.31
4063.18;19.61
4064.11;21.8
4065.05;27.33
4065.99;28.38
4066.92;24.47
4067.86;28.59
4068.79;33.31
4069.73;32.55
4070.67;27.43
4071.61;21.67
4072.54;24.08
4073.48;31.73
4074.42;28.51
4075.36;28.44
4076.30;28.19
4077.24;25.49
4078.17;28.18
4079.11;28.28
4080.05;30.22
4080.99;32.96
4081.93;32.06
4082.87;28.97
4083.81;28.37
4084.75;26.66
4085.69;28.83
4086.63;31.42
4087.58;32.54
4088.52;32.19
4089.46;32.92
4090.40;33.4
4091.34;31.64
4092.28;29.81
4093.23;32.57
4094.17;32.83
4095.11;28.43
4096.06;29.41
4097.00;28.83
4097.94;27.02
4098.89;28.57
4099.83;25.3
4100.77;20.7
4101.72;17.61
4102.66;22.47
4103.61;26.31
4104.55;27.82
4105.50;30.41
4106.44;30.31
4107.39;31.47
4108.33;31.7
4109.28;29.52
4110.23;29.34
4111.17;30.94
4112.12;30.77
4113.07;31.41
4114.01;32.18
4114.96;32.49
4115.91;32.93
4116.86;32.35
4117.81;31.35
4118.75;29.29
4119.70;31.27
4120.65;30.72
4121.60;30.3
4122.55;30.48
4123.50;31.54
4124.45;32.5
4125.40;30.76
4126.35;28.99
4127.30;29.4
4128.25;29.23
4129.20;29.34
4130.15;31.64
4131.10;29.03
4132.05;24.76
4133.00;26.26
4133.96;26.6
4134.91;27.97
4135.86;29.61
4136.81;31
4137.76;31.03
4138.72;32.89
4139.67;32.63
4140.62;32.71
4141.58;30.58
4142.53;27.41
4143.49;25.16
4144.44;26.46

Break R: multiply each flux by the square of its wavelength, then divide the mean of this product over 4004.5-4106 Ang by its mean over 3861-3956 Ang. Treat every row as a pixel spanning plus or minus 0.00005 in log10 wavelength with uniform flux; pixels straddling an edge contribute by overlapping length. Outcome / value 1.6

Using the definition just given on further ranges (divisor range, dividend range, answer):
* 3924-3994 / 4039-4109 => 1.67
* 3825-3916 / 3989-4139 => 1.64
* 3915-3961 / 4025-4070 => 1.71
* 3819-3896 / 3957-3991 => 1.11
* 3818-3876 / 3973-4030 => 1.63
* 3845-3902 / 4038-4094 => 1.56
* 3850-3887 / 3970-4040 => 1.42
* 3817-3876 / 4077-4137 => 1.86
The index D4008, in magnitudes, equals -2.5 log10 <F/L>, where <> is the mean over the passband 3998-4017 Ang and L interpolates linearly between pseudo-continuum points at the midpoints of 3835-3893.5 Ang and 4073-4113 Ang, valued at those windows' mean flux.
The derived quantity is -0.11 mag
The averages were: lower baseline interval 19.2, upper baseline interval 29.1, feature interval 28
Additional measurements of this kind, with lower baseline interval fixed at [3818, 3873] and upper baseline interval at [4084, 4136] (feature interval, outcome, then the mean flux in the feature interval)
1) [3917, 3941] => 0.49 mag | 13.6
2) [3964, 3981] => 0.48 mag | 15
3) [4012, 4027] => -0.14 mag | 28.9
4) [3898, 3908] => -0.01 mag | 20.5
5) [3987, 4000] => -0.13 mag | 27.4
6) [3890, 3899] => -0.10 mag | 21.9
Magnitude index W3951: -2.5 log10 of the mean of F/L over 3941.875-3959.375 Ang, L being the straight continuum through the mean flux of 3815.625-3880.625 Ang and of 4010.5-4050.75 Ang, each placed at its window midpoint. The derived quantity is 0.117 mag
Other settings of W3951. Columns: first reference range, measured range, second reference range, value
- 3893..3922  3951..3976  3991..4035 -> 0.490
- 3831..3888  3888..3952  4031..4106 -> 0.156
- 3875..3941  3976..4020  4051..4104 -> -0.152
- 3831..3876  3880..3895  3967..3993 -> 0.005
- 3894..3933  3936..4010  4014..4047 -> 0.139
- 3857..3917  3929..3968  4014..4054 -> 0.464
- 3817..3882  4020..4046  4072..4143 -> -0.069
